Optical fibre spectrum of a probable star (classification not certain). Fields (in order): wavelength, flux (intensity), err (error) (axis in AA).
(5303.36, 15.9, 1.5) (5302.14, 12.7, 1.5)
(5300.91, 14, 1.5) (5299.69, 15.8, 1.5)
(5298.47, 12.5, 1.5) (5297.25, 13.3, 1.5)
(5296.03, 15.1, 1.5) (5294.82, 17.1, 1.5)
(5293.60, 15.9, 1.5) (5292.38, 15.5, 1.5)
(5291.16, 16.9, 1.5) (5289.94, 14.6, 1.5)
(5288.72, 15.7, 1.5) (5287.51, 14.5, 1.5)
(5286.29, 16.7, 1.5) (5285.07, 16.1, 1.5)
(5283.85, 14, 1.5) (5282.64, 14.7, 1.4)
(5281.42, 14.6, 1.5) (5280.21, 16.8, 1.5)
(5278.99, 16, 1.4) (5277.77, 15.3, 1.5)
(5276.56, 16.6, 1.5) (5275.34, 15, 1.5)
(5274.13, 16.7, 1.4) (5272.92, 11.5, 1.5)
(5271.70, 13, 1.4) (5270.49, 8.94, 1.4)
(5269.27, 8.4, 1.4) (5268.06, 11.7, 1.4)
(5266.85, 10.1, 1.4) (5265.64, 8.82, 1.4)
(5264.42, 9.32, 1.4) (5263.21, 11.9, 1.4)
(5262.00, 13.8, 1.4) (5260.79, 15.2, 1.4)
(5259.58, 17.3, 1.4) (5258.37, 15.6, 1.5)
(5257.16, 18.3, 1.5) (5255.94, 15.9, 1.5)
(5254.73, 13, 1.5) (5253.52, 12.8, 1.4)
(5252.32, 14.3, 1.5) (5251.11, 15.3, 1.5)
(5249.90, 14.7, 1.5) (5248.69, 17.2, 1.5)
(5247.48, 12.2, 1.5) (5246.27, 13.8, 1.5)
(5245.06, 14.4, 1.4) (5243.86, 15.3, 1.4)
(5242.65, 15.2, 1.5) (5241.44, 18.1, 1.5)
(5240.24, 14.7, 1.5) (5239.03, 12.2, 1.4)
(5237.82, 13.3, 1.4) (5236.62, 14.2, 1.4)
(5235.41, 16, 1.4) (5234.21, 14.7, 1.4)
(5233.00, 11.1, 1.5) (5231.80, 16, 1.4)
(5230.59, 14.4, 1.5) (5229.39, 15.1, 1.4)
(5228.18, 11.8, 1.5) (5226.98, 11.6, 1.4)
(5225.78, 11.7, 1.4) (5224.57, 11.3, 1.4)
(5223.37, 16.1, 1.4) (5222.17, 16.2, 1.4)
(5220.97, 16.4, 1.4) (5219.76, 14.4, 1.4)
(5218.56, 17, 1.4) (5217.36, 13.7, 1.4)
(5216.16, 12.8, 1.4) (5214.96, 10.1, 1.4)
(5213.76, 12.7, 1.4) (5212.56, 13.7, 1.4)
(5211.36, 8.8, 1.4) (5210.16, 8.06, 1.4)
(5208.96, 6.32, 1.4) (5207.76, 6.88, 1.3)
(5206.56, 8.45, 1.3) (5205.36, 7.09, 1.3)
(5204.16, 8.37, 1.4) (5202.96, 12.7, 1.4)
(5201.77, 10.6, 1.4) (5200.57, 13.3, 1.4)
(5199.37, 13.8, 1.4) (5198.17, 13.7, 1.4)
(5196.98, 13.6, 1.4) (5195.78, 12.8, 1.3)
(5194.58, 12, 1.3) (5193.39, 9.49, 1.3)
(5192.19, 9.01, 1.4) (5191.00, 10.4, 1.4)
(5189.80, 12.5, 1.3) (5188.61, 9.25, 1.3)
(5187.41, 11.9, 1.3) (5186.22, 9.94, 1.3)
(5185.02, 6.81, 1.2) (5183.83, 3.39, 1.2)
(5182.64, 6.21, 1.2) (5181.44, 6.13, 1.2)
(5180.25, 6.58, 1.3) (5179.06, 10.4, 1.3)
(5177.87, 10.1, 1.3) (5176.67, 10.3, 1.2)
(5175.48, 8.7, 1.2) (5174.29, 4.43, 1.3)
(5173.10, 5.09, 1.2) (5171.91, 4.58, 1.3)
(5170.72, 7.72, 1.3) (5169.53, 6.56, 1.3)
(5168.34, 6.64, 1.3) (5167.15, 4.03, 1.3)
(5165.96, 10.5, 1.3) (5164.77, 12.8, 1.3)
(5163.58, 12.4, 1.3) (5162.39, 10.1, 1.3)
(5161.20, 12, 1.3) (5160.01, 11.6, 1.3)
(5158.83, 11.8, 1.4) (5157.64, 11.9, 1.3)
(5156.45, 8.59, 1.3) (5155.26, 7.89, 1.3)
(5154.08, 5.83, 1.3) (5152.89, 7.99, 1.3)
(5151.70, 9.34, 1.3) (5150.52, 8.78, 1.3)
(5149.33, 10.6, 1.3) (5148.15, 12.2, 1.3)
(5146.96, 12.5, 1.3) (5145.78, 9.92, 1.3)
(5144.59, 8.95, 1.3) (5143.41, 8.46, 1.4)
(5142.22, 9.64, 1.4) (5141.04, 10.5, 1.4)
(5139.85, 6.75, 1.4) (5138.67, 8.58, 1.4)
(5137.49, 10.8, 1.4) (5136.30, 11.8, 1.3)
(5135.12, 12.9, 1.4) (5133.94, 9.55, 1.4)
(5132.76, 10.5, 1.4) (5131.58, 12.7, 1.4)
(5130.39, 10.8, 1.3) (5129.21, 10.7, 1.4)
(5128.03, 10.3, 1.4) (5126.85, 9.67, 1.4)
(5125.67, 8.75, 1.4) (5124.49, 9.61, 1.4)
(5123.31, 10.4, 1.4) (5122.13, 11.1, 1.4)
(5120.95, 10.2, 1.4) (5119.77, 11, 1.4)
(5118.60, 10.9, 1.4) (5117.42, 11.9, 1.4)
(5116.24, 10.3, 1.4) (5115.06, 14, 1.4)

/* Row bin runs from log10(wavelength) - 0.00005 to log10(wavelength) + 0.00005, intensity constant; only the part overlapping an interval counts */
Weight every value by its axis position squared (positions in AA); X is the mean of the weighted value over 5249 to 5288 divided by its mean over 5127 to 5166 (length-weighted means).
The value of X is 1.43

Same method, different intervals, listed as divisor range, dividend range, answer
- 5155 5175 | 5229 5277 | 1.64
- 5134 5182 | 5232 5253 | 1.64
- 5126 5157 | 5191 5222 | 1.20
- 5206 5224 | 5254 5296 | 1.21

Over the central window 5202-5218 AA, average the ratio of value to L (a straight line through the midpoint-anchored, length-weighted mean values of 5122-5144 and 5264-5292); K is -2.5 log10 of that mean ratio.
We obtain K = 0.21 mag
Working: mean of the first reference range 10.2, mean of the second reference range 13.8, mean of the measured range 10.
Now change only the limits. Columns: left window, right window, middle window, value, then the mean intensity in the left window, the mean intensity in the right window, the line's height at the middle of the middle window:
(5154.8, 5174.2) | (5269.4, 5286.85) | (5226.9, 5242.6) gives -0.15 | 8.9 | 14.5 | 12.4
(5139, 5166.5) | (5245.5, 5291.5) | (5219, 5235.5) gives -0.11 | 10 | 14.1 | 12.7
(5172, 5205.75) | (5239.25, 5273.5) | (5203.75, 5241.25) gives -0.08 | 9.54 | 13.6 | 11.6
